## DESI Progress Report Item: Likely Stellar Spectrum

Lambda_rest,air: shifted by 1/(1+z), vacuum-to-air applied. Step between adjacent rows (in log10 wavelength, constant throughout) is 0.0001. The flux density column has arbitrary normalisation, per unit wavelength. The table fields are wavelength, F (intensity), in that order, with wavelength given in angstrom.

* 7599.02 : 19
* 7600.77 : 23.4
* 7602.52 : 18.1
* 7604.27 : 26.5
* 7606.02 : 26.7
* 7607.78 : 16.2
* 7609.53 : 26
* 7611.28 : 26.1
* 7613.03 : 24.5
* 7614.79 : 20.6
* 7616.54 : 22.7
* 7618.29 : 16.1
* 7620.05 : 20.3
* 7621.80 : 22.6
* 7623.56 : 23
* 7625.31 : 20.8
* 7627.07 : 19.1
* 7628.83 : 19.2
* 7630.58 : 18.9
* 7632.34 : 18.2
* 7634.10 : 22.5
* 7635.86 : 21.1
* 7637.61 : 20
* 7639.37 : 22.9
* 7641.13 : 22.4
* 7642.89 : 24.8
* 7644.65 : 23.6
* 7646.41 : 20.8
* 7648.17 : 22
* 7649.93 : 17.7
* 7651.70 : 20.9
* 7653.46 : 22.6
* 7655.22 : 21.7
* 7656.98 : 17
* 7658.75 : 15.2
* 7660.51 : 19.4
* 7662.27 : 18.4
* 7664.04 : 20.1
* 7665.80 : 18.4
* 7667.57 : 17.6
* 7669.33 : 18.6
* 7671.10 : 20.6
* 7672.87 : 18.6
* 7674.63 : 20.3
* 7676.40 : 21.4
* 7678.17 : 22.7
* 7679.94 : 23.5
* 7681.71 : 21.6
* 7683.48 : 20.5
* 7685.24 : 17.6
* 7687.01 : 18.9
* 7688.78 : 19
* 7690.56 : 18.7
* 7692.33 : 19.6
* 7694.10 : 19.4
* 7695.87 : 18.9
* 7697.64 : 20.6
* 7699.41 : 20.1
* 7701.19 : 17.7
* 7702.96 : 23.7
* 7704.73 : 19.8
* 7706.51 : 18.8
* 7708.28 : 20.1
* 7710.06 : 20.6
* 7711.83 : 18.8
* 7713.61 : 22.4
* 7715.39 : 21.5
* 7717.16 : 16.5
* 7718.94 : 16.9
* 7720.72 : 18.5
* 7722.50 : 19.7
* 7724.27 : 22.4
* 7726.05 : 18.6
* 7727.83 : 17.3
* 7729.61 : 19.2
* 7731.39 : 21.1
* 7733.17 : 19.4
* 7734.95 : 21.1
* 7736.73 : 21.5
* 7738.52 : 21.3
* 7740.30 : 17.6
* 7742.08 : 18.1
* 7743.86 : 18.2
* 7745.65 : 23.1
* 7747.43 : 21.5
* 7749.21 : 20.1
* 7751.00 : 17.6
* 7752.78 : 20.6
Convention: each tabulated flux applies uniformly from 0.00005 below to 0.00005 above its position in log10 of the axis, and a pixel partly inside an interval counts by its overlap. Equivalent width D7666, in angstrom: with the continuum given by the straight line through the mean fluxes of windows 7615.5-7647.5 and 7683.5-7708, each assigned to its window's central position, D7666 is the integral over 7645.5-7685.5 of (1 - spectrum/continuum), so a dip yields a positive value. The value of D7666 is 0.6 angstrom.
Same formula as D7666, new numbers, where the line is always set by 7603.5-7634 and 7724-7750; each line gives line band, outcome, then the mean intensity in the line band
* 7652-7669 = 1.66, 19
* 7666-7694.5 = 1.21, 19.9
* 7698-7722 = 0.81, 19.7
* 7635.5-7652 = -0.30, 21.7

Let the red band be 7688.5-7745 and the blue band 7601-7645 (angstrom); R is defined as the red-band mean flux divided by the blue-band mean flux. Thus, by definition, 0.90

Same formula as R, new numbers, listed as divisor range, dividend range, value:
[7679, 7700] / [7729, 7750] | 1.02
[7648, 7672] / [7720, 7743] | 1.02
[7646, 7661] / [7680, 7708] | 1.01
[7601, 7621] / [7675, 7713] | 0.91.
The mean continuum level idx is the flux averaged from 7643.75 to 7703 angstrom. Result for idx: 19.9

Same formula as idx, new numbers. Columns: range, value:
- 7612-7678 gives 20.4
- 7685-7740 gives 19.7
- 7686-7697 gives 19.1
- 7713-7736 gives 19.6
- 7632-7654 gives 21.6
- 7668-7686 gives 20.5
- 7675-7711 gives 20.2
